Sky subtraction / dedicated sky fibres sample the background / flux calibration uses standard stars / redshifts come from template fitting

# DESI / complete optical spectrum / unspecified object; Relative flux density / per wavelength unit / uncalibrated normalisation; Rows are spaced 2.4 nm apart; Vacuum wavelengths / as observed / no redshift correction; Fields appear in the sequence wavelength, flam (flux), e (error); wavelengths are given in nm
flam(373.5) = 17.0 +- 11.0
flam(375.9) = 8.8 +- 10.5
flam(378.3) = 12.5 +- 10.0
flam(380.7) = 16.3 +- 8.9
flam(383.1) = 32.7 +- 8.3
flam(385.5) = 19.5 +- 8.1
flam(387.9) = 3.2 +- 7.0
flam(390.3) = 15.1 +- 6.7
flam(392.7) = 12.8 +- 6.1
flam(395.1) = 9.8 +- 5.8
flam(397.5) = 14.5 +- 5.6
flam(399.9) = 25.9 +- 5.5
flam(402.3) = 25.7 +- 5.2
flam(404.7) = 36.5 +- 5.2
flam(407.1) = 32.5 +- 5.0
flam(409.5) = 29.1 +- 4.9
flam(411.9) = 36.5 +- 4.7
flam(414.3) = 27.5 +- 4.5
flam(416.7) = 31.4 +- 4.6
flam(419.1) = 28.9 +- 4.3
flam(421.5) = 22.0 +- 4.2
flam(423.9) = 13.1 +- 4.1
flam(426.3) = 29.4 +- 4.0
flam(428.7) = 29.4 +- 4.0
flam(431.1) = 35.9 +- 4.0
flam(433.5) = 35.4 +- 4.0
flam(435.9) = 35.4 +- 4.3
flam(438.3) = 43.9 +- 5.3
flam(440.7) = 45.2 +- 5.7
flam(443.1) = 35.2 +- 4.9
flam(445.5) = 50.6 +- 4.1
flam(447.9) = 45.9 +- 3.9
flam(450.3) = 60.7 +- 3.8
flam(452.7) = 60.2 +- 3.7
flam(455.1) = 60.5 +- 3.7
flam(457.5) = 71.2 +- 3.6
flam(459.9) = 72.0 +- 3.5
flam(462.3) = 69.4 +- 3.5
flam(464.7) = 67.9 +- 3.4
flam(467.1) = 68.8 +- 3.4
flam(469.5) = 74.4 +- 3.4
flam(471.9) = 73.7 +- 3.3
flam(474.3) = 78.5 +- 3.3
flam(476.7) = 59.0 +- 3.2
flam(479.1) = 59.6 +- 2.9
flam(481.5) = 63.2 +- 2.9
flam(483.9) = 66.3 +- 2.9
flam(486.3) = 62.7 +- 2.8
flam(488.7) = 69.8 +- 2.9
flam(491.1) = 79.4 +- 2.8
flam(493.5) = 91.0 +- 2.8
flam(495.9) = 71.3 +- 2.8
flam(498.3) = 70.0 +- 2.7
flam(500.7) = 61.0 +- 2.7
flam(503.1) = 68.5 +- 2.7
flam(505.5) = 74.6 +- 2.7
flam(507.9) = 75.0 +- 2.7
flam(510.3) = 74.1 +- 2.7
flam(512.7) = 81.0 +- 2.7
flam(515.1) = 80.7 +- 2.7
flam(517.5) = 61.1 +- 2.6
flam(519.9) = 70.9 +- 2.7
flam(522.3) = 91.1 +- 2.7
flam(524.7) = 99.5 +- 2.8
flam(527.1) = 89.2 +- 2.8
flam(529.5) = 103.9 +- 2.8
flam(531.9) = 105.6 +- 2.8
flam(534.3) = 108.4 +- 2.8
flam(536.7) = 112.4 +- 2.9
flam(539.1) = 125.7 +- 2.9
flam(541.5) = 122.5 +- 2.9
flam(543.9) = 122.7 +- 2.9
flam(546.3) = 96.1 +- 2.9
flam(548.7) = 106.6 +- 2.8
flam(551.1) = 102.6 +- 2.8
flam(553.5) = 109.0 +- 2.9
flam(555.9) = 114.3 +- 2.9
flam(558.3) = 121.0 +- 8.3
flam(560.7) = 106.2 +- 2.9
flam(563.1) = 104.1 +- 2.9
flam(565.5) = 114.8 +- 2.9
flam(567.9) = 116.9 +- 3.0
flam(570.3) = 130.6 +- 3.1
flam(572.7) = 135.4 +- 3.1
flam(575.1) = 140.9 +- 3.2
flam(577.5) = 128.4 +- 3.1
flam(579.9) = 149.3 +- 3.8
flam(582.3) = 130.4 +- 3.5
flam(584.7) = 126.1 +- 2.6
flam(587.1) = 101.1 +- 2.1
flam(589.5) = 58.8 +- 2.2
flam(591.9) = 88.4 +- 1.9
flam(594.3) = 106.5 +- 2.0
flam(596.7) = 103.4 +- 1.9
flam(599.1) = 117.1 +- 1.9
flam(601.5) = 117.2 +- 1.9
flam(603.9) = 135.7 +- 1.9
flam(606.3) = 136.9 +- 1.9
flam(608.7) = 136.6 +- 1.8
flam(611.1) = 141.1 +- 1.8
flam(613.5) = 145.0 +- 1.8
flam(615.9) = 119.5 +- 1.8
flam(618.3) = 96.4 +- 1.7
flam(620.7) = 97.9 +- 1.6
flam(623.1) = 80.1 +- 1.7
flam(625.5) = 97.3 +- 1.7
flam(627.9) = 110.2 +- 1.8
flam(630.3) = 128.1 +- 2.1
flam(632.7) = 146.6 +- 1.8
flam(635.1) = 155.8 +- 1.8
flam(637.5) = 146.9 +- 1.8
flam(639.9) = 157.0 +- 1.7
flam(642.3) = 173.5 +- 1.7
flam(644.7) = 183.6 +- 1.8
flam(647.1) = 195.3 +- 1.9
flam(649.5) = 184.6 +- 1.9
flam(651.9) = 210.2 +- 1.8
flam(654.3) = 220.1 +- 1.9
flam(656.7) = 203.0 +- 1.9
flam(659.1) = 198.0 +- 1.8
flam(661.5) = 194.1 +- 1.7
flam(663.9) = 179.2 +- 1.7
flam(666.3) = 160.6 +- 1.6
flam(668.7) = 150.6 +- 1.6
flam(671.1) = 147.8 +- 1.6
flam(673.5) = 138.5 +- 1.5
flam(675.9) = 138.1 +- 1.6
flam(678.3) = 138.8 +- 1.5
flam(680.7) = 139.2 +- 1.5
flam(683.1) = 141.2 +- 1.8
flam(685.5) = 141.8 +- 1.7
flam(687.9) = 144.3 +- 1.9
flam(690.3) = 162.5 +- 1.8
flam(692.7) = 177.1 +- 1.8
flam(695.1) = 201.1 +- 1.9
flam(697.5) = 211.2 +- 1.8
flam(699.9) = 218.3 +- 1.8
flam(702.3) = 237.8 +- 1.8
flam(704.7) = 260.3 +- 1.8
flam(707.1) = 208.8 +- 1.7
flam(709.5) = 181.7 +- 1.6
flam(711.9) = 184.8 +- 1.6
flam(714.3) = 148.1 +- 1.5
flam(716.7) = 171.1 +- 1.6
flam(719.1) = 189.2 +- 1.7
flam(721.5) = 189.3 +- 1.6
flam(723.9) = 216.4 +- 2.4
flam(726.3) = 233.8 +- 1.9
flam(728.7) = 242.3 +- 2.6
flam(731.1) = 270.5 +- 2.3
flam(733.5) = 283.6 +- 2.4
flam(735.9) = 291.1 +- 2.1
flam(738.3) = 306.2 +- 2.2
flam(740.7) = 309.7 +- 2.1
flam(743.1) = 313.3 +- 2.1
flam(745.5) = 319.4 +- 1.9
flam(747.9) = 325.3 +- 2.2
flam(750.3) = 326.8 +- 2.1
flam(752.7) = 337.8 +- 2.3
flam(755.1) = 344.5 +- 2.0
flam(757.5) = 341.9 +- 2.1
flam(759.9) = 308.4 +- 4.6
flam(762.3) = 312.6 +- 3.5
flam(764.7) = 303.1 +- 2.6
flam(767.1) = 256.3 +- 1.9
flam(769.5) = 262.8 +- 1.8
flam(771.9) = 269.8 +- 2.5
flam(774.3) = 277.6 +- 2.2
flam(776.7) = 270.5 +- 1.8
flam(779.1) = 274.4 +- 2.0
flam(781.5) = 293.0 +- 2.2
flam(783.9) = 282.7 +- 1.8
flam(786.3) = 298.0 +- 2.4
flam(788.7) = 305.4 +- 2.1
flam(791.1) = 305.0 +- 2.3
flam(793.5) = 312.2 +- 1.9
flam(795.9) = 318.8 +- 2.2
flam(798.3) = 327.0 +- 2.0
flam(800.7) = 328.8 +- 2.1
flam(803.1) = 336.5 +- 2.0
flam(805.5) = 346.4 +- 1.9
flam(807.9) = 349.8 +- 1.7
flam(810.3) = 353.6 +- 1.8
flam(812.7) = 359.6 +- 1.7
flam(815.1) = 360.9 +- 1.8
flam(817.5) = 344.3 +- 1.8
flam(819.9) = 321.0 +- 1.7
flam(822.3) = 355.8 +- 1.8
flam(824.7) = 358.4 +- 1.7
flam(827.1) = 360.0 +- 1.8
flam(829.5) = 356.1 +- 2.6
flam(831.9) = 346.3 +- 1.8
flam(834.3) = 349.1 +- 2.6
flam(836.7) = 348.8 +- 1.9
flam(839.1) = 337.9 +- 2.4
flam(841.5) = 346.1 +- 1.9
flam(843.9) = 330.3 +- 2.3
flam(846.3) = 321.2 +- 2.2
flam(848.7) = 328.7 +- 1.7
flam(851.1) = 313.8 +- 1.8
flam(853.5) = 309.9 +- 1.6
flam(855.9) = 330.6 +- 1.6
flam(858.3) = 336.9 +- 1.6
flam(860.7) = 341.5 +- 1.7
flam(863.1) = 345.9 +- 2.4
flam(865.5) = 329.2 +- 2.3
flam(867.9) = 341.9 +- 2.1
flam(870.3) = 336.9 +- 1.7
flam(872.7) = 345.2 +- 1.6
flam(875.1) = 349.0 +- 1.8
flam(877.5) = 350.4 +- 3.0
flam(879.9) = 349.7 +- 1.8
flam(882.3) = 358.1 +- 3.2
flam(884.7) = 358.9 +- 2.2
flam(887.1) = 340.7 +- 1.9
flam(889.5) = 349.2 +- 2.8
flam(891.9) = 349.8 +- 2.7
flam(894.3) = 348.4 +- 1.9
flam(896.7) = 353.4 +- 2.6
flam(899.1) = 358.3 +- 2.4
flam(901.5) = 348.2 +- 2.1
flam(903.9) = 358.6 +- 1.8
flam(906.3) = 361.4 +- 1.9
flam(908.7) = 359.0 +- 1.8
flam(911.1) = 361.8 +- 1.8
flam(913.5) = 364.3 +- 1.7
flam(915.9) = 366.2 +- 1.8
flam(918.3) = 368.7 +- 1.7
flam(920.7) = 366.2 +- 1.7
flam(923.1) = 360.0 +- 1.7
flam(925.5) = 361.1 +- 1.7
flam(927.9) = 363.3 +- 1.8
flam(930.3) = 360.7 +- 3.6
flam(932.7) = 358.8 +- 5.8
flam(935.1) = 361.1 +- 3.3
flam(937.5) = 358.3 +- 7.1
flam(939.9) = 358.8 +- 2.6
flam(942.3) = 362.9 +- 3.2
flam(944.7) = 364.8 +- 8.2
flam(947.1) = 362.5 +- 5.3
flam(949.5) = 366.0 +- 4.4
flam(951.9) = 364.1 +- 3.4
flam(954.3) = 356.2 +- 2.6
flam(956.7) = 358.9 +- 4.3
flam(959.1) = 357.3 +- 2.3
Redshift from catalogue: 0.00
